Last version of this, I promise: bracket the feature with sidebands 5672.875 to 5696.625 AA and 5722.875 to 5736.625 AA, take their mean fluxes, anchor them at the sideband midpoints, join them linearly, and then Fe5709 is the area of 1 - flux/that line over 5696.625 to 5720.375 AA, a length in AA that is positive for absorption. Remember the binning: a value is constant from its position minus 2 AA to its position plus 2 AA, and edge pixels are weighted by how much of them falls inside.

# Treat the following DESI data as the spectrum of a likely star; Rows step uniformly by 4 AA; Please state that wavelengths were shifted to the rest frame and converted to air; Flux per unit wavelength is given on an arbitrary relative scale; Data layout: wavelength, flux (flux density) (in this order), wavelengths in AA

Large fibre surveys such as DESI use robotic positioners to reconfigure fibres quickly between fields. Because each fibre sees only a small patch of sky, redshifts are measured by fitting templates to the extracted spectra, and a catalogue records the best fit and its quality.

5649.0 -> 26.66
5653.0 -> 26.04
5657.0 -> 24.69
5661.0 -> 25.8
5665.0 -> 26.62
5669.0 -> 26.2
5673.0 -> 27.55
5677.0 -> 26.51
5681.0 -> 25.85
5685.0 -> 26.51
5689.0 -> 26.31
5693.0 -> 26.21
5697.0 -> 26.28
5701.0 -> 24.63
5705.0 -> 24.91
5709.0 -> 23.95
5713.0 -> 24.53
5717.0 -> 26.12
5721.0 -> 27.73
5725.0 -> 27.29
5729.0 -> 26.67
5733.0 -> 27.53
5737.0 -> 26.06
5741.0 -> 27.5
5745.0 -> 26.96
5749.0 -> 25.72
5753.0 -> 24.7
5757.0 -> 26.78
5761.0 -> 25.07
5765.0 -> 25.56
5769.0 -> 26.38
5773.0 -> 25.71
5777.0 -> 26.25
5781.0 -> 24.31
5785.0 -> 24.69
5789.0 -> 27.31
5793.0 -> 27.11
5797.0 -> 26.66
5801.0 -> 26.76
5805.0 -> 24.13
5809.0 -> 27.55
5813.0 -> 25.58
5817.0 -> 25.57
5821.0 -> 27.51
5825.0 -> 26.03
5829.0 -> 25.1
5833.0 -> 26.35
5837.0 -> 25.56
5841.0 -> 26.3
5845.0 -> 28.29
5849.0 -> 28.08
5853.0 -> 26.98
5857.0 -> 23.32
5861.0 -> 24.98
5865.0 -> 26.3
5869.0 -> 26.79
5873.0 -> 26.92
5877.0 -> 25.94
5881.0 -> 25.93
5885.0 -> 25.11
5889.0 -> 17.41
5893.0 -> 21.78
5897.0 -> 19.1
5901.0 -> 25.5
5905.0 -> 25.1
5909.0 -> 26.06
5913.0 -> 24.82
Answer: 1.4 AA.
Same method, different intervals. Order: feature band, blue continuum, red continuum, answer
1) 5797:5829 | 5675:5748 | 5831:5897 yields -0.8 AA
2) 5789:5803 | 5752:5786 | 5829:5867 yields -0.6 AA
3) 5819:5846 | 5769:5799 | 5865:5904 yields -1.4 AA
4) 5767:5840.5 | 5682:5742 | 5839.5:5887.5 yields 0.3 AA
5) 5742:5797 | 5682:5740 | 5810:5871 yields 0.4 AA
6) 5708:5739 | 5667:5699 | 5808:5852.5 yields 0.2 AA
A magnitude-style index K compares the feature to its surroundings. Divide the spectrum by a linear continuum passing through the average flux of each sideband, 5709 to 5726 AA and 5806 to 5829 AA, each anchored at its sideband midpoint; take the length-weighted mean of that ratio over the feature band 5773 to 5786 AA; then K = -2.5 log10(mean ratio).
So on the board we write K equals 0.04 mag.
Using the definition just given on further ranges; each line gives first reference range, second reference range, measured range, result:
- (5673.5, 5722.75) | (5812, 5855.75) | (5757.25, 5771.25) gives 0.01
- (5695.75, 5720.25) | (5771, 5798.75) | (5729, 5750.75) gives -0.05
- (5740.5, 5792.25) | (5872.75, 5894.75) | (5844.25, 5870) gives -0.09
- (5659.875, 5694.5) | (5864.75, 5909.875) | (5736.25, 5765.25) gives -0.02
